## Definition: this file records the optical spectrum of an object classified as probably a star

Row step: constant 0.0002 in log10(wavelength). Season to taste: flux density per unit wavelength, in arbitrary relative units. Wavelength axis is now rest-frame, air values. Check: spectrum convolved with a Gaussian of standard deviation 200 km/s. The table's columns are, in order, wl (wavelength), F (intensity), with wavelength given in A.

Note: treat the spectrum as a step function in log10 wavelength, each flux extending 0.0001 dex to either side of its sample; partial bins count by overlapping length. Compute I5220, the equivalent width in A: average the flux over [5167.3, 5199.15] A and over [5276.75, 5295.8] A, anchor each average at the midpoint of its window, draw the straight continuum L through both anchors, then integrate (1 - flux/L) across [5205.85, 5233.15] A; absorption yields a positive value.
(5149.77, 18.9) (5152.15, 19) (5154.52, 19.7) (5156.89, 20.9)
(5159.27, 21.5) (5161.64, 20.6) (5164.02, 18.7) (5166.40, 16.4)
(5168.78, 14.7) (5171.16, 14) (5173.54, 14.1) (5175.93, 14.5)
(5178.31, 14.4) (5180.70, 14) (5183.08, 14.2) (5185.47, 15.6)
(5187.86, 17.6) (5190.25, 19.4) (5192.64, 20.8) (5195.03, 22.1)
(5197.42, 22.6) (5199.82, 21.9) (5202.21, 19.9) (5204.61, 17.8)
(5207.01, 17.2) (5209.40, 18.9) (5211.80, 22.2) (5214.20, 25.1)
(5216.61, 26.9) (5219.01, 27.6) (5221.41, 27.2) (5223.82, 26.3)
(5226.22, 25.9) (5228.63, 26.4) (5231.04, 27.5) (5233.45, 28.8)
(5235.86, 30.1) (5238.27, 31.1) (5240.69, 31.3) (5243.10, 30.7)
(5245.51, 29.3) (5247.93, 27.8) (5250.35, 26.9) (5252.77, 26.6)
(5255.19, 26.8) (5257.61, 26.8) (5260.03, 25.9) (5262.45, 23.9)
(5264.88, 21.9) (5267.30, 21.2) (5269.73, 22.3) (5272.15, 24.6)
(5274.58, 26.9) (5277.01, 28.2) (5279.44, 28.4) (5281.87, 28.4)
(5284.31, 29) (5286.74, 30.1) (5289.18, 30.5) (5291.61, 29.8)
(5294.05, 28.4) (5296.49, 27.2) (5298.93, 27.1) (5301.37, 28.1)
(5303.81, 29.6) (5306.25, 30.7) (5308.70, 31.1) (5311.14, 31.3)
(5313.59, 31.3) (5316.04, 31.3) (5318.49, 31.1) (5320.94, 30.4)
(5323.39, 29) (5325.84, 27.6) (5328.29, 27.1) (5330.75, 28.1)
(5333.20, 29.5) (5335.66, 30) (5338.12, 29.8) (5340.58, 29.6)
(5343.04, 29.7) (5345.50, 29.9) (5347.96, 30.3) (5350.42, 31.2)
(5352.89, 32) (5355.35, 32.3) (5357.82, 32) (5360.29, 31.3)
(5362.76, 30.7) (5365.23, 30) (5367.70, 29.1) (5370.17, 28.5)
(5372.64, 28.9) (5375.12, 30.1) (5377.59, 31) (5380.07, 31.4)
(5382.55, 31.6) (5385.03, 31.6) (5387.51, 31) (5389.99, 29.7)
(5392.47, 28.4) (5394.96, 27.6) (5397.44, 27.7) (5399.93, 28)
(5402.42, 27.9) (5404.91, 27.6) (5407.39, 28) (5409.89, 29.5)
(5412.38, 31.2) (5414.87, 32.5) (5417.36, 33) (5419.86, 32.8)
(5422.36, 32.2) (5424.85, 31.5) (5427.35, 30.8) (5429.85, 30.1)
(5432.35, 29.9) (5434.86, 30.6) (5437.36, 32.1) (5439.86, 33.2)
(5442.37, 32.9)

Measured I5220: -4.6 A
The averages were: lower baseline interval 16.9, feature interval 24.8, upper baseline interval 29.1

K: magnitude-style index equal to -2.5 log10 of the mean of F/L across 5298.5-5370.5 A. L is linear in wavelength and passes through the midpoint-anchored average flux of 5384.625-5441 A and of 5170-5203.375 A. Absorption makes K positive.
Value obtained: -0.16 mag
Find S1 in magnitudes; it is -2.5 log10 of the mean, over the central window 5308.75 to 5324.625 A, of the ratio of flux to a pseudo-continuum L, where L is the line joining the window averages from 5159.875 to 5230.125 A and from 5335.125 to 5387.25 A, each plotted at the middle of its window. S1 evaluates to -0.11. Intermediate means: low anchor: 20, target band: 30.8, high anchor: 30.5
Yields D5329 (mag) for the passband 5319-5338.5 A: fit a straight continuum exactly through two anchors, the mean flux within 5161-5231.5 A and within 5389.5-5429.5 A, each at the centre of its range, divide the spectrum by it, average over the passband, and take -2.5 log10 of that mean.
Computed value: -0.11 mag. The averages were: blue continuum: 20.1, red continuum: 29.9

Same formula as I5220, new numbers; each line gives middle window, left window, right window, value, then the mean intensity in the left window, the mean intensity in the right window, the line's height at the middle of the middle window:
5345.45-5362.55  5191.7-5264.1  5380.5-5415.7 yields -1.77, 25.4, 29.5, 28.4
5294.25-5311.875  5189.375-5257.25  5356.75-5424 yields -1.03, 25.2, 30.1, 27.6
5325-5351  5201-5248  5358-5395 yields -0.20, 25.9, 30.2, 29.1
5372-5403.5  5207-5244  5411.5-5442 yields 1.13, 26.7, 31.7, 30.7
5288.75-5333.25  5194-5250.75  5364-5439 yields -2.59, 25.5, 30.2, 27.8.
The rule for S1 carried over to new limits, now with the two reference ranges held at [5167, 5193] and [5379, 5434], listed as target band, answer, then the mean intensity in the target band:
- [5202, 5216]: -0.17 mag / 20.5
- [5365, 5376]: -0.05 mag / 29.2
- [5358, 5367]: -0.13 mag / 30.7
